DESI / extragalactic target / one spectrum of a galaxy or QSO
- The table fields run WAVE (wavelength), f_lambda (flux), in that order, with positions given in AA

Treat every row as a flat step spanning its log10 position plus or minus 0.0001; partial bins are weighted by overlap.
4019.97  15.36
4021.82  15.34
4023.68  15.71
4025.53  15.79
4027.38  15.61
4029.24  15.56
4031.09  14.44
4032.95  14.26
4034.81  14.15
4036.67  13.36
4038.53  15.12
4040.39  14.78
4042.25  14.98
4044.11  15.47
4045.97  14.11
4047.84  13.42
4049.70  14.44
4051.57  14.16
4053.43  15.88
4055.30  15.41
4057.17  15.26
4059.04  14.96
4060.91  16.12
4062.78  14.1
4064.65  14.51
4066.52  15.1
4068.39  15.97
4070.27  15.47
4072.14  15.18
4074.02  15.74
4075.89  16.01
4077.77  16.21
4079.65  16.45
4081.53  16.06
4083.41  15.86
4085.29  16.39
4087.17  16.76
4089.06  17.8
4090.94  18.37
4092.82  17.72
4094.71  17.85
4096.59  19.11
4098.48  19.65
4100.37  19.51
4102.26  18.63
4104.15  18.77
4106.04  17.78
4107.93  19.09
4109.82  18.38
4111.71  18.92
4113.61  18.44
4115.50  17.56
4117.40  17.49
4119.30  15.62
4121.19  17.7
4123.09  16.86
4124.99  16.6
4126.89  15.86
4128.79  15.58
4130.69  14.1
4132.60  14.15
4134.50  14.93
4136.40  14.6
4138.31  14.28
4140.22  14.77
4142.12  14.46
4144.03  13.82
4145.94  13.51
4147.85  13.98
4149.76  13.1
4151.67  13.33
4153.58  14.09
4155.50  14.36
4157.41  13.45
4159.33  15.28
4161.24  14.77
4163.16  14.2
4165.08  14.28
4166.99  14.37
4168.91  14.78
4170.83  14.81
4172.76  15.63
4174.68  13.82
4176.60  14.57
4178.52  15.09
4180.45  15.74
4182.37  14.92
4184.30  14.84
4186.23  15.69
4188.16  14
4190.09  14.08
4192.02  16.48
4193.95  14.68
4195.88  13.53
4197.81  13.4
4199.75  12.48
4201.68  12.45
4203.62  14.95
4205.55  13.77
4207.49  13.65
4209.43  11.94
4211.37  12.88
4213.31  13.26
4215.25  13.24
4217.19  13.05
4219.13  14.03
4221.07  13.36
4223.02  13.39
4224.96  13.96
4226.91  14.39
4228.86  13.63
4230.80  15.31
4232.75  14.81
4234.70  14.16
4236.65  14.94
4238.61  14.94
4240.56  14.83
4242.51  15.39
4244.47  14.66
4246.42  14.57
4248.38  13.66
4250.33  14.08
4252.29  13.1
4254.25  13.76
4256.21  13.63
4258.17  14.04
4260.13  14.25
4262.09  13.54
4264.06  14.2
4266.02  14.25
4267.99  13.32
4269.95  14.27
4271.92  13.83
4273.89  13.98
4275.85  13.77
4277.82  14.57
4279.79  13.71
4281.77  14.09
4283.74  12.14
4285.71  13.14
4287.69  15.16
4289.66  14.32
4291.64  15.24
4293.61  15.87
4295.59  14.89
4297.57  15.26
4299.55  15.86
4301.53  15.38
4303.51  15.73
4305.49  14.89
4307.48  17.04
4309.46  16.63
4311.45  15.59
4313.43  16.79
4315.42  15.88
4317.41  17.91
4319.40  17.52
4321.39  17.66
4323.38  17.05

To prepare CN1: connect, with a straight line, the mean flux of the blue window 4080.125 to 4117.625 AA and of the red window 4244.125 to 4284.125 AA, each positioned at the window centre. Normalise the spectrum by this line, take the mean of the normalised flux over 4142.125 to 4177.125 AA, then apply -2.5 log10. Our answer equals 0.16 mag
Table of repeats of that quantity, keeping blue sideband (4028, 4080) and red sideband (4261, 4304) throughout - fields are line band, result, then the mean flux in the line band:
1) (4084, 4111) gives -0.22 mag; 18.3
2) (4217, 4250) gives 0.01 mag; 14.3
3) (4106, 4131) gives -0.16 mag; 17.2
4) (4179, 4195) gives -0.03 mag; 15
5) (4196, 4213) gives 0.11 mag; 13.2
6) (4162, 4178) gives 0.01 mag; 14.6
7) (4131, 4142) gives 0.02 mag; 14.5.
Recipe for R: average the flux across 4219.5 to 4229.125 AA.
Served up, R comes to 13.8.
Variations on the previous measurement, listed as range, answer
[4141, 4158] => 13.8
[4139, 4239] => 14.2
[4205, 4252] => 14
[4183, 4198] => 14.7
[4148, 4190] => 14.5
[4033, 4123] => 16.4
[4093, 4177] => 15.9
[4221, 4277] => 14.2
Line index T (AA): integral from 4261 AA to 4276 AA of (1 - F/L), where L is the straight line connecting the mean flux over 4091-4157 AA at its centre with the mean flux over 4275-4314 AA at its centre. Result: 1.3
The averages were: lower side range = 16.3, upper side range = 15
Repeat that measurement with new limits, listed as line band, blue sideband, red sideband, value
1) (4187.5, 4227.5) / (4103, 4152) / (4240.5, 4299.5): 3.5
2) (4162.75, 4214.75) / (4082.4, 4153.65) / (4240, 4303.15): 4.2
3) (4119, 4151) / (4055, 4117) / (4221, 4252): 2.4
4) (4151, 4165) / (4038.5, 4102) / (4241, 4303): 1.0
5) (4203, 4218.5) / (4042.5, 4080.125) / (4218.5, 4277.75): 1.1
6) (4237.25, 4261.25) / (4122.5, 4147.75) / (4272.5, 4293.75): 0.0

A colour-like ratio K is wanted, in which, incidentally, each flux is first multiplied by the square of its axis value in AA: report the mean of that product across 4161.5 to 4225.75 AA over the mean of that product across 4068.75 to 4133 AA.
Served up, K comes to 0.86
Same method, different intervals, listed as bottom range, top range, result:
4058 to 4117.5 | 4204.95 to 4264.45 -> 0.88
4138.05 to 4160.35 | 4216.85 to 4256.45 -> 1.06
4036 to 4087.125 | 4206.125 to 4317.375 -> 1.04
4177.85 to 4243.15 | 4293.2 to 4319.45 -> 1.19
